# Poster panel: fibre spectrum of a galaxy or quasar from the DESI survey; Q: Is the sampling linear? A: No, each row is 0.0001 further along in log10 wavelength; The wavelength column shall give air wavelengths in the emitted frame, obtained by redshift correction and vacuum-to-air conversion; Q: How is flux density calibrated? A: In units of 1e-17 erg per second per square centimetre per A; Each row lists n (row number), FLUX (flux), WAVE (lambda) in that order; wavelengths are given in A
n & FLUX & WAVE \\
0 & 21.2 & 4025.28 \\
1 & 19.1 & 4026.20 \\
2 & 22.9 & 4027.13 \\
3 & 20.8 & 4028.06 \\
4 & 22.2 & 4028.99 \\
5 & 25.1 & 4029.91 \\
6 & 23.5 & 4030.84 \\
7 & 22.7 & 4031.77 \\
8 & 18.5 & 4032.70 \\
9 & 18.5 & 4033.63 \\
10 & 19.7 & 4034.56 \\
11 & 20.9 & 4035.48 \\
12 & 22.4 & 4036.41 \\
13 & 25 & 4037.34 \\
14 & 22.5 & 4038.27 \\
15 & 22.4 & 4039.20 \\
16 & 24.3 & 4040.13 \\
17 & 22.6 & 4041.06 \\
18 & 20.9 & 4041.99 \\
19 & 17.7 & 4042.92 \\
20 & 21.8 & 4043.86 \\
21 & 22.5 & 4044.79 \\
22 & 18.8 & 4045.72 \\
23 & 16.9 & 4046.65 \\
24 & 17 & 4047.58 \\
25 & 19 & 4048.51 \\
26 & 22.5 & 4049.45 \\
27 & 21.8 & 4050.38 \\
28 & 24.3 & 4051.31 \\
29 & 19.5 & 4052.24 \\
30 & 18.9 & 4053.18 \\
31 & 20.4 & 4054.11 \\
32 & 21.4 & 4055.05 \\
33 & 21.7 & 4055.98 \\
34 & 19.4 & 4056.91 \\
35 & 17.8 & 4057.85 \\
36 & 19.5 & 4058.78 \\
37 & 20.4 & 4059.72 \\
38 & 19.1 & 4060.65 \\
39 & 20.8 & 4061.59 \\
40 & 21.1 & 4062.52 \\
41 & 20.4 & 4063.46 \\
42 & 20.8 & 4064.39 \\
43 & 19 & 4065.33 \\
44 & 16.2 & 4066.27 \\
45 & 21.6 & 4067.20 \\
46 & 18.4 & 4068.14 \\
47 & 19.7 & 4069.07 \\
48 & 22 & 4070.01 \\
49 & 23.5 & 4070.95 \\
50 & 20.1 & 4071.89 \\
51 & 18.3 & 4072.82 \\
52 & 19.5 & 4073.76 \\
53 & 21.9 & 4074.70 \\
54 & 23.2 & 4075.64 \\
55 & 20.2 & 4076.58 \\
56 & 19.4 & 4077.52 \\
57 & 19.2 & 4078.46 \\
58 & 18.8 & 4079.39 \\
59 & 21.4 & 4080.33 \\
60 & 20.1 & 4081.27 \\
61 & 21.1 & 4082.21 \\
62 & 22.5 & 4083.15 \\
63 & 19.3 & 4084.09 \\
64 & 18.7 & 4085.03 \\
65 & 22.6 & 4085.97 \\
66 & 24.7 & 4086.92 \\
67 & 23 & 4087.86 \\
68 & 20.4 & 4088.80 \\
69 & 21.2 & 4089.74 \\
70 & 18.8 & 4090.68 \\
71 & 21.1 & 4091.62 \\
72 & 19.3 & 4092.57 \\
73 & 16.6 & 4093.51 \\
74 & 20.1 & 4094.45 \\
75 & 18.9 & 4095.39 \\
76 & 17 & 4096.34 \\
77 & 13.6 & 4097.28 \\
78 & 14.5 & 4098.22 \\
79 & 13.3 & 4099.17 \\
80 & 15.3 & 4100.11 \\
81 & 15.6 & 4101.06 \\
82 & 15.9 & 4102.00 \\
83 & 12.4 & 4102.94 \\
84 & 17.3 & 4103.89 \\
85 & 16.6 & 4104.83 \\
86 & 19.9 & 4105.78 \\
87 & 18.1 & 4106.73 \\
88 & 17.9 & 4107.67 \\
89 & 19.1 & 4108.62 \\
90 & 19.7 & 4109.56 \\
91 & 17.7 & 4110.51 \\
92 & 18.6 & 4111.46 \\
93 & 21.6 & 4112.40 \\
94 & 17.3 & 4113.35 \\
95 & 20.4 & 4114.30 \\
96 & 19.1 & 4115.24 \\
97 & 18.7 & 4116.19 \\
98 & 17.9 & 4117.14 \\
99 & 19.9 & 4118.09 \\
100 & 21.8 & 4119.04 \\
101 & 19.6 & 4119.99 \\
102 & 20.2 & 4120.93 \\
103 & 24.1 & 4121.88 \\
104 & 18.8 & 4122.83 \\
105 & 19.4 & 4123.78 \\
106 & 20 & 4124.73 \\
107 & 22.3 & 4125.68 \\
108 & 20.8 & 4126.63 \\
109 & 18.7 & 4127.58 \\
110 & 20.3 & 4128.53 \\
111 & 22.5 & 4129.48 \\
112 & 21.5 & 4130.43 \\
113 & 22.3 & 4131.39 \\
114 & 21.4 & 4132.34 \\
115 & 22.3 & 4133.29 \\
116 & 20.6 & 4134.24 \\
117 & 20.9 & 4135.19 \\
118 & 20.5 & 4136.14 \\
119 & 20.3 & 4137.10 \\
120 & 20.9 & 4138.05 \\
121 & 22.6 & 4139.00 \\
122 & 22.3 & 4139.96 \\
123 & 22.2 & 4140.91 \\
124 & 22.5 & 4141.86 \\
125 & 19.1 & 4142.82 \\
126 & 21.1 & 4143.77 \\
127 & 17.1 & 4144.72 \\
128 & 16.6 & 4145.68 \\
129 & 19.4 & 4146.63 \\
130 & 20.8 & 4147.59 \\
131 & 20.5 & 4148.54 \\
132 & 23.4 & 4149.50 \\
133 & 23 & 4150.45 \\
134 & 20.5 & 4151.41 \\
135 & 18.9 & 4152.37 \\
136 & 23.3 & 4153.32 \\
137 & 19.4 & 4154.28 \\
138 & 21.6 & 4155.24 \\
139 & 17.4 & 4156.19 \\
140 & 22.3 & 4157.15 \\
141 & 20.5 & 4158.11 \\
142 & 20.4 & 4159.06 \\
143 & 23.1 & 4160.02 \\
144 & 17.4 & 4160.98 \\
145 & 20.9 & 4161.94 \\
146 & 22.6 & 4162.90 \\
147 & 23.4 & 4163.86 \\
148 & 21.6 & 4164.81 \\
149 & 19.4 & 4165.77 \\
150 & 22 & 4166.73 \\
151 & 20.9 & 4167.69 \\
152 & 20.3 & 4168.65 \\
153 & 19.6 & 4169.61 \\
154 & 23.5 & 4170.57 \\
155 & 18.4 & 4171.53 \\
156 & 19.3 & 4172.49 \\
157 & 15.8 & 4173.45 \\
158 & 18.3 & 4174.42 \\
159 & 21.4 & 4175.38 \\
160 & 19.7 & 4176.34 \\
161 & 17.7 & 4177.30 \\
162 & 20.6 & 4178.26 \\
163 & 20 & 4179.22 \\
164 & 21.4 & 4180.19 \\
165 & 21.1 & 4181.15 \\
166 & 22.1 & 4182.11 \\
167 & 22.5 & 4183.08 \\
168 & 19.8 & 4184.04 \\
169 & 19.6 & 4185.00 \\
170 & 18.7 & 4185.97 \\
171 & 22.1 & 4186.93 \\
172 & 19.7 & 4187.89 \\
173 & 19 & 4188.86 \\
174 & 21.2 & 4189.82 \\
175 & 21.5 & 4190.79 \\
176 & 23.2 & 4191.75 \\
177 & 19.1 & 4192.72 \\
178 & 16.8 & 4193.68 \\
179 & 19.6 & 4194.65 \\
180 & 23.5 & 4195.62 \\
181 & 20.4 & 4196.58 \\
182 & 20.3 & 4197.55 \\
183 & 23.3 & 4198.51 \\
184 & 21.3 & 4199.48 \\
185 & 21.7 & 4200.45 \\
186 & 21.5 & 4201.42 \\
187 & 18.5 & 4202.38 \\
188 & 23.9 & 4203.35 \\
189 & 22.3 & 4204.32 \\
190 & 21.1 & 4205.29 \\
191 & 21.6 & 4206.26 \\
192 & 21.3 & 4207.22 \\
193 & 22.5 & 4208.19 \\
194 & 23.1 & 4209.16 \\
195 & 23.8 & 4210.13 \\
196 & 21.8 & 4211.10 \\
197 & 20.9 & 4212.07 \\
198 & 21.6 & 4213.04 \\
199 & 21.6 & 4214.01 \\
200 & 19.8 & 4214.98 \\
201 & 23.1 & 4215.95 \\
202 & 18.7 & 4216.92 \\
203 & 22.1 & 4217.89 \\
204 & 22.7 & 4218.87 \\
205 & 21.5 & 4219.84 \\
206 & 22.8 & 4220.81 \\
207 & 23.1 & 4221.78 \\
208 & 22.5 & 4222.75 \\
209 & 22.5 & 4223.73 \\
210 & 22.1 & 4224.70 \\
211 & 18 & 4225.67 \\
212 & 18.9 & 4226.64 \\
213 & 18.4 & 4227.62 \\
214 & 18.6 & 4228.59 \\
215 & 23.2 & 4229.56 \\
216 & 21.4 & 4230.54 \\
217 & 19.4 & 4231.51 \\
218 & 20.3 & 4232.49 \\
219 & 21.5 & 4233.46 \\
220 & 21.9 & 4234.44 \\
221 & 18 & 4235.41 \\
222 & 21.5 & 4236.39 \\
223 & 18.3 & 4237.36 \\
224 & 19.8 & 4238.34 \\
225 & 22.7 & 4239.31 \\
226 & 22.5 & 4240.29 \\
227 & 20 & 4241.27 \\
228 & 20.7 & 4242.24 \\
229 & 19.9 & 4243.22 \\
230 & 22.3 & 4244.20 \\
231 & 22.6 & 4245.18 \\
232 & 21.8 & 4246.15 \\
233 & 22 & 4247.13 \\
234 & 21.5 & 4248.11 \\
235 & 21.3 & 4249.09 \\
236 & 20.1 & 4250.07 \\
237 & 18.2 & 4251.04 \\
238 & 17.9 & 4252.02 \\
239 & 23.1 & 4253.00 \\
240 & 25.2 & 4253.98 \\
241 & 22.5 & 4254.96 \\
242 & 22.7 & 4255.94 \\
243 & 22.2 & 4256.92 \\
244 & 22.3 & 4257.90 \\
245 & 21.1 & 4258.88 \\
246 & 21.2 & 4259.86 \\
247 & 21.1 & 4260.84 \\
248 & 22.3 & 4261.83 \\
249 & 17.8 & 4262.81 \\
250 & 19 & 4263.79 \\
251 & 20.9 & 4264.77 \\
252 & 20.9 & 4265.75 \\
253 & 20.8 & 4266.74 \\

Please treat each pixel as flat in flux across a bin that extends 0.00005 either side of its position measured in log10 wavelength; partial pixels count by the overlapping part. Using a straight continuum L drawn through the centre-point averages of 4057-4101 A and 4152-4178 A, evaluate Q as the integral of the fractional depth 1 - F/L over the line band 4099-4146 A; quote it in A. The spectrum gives 1.0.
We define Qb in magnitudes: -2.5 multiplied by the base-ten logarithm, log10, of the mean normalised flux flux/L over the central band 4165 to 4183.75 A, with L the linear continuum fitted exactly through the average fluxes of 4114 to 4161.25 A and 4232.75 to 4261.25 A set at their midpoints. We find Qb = 0.03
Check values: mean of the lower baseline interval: 20.6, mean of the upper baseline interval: 21.2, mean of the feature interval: 20.2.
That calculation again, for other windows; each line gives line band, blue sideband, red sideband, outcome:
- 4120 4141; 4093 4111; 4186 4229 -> -0.17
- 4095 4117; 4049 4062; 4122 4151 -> 0.19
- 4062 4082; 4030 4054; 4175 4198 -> 0.04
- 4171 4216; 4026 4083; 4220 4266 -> 0.01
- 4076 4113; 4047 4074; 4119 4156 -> 0.09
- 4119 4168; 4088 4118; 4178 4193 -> -0.08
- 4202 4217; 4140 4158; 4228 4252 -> -0.05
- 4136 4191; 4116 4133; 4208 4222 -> 0.03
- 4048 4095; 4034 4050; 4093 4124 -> -0.04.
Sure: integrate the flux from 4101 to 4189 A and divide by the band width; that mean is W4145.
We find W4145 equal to 20.1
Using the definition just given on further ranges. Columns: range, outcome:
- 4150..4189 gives 20.5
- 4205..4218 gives 21.6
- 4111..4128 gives 20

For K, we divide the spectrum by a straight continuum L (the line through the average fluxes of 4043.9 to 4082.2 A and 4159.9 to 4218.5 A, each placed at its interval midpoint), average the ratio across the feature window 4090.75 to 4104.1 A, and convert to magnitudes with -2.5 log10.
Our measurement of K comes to 0.23 mag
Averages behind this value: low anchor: 20.2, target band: 16.5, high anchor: 20.9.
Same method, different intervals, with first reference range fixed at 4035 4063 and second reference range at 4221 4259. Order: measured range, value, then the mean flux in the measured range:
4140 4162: 0.02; 20.5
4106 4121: 0.09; 19.2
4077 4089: 0.00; 20.9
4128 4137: -0.02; 21.3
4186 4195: 0.04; 20.2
